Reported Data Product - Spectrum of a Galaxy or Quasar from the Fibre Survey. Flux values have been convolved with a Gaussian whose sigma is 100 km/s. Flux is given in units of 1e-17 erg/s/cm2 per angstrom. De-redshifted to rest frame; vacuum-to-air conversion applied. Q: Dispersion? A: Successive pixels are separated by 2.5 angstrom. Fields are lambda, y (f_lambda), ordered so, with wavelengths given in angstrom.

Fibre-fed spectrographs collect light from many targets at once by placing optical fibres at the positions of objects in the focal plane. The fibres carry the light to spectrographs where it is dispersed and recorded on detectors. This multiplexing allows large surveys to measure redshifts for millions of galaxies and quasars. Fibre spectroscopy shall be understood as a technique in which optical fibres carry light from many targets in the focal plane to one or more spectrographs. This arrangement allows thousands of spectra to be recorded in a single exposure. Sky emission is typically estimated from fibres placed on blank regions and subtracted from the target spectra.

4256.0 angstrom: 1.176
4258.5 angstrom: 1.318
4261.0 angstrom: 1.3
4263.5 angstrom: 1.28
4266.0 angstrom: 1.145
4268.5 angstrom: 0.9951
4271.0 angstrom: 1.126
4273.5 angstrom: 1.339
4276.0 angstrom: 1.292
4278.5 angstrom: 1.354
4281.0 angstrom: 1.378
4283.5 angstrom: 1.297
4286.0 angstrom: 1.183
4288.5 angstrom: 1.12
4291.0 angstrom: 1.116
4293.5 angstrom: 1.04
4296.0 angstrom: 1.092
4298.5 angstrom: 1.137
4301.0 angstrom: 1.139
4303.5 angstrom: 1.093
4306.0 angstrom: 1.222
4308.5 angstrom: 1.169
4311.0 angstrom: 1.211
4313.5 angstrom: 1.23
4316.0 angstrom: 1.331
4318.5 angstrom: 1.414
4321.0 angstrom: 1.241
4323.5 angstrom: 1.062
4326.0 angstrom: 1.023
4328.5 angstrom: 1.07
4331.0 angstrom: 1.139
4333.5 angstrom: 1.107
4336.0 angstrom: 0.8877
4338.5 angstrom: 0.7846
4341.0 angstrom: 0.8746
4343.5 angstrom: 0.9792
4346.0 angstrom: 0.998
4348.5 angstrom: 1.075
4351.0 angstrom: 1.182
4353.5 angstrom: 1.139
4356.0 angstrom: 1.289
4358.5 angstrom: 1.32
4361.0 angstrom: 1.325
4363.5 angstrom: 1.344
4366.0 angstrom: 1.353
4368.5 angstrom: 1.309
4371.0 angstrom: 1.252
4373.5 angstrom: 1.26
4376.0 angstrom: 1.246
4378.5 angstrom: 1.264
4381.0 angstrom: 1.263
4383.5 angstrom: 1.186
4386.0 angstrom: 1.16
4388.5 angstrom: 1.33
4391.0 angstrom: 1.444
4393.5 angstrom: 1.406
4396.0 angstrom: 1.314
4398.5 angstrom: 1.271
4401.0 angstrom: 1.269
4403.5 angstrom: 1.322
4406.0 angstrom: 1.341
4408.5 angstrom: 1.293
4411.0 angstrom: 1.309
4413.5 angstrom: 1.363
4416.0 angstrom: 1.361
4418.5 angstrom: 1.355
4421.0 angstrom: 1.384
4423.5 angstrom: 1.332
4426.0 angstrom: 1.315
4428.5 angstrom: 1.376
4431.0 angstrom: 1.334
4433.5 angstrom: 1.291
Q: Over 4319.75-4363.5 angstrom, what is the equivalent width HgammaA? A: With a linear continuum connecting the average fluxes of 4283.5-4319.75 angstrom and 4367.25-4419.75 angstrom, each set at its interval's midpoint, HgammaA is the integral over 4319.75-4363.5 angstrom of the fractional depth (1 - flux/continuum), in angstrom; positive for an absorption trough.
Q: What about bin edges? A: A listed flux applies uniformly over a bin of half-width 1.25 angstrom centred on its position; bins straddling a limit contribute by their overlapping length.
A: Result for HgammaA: 4.9 angstrom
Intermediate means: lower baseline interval 1.18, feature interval 1.1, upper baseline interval 1.3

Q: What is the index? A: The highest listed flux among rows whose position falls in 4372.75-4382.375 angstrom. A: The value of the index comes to 1.264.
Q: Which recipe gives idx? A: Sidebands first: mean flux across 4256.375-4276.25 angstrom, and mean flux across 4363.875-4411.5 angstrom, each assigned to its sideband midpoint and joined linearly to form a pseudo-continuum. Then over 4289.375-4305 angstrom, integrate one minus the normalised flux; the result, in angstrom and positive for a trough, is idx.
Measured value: 1.68 angstrom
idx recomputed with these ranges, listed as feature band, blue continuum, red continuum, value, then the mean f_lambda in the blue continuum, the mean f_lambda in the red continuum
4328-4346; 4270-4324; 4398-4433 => 4.0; 1.21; 1.33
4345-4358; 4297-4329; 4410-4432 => 1.0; 1.18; 1.35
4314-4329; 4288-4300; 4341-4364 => -0.9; 1.1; 1.16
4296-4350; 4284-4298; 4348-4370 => 3.7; 1.12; 1.27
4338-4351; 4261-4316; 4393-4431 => 2.9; 1.19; 1.33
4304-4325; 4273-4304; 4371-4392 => -0.2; 1.2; 1.27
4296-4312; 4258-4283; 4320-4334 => 0.1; 1.25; 1.1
